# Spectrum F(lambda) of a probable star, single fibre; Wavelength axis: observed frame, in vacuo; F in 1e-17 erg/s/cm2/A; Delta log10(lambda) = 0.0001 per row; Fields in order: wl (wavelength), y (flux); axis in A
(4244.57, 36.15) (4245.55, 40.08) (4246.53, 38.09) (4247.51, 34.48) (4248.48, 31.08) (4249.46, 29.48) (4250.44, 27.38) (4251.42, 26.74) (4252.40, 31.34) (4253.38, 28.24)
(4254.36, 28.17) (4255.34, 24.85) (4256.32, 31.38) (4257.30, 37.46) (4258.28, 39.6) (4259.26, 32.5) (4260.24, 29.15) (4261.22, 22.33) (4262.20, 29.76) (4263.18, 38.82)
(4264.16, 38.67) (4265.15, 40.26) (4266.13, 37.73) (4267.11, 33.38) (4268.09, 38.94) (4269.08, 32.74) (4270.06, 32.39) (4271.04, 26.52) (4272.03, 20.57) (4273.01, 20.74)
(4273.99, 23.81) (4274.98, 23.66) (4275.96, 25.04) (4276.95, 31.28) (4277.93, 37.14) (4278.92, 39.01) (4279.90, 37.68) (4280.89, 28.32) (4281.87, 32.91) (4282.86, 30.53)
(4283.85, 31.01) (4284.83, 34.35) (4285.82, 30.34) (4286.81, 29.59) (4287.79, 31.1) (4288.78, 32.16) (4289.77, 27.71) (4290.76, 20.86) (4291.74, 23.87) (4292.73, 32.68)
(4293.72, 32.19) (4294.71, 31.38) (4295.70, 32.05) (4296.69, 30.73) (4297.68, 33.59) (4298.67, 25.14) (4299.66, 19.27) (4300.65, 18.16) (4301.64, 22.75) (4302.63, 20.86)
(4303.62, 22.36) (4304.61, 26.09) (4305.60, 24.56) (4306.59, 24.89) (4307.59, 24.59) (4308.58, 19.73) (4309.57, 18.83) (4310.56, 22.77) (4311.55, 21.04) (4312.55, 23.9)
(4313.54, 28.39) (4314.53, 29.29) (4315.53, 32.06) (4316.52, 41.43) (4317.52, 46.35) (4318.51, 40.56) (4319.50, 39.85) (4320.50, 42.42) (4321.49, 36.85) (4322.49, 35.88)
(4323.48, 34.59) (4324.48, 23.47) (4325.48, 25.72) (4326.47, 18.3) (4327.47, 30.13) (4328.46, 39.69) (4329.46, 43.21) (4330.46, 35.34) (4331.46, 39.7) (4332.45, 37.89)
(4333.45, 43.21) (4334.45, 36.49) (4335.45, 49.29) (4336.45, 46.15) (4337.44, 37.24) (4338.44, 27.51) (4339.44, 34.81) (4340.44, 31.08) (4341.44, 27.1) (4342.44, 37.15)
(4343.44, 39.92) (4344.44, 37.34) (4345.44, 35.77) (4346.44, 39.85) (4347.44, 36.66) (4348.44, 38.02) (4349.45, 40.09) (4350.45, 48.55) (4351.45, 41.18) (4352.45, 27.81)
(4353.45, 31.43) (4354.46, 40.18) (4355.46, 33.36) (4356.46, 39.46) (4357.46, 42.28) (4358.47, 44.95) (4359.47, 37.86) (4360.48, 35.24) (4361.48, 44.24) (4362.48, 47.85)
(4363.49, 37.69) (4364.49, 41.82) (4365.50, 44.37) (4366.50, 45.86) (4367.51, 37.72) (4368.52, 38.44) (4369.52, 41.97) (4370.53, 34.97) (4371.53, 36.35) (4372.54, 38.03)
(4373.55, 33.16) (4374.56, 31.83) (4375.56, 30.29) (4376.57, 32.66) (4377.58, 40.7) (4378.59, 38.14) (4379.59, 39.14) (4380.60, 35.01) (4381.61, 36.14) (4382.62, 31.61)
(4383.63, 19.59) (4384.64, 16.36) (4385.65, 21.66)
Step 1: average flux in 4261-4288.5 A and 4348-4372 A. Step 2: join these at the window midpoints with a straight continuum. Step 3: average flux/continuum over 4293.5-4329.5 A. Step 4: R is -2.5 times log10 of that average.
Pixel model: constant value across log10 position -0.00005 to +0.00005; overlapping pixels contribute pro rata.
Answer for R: 0.20 mag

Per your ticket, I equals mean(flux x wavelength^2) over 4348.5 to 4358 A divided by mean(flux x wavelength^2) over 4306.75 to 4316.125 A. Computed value 1.58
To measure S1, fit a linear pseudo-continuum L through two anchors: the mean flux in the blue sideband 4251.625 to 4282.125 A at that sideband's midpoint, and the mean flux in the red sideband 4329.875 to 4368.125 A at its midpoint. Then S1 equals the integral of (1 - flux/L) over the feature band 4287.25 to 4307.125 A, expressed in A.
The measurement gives 4.3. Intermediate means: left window 31.4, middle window 26.6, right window 38.8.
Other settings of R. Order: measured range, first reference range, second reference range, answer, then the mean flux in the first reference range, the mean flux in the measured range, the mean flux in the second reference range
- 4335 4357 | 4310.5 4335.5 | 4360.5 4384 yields -0.043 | 34.5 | 37.3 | 37.3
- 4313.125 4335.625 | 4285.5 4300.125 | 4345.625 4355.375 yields -0.066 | 28.8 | 35.9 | 37.9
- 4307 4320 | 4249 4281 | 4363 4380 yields 0.148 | 31.1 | 29.9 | 37.8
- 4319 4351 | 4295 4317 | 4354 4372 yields -0.111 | 25.6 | 36.6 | 40.3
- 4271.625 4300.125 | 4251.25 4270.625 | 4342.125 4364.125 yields 0.176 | 32.8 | 29.3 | 39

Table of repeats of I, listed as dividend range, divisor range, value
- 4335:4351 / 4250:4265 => 1.26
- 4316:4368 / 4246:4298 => 1.26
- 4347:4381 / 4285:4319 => 1.43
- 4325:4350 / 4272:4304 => 1.31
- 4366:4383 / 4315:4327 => 1.08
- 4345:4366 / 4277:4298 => 1.30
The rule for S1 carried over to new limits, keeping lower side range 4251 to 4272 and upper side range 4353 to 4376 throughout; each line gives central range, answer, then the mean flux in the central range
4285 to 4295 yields 1.38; 29.3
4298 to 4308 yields 3.38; 23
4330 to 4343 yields -0.09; 37.2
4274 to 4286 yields 0.67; 31.5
